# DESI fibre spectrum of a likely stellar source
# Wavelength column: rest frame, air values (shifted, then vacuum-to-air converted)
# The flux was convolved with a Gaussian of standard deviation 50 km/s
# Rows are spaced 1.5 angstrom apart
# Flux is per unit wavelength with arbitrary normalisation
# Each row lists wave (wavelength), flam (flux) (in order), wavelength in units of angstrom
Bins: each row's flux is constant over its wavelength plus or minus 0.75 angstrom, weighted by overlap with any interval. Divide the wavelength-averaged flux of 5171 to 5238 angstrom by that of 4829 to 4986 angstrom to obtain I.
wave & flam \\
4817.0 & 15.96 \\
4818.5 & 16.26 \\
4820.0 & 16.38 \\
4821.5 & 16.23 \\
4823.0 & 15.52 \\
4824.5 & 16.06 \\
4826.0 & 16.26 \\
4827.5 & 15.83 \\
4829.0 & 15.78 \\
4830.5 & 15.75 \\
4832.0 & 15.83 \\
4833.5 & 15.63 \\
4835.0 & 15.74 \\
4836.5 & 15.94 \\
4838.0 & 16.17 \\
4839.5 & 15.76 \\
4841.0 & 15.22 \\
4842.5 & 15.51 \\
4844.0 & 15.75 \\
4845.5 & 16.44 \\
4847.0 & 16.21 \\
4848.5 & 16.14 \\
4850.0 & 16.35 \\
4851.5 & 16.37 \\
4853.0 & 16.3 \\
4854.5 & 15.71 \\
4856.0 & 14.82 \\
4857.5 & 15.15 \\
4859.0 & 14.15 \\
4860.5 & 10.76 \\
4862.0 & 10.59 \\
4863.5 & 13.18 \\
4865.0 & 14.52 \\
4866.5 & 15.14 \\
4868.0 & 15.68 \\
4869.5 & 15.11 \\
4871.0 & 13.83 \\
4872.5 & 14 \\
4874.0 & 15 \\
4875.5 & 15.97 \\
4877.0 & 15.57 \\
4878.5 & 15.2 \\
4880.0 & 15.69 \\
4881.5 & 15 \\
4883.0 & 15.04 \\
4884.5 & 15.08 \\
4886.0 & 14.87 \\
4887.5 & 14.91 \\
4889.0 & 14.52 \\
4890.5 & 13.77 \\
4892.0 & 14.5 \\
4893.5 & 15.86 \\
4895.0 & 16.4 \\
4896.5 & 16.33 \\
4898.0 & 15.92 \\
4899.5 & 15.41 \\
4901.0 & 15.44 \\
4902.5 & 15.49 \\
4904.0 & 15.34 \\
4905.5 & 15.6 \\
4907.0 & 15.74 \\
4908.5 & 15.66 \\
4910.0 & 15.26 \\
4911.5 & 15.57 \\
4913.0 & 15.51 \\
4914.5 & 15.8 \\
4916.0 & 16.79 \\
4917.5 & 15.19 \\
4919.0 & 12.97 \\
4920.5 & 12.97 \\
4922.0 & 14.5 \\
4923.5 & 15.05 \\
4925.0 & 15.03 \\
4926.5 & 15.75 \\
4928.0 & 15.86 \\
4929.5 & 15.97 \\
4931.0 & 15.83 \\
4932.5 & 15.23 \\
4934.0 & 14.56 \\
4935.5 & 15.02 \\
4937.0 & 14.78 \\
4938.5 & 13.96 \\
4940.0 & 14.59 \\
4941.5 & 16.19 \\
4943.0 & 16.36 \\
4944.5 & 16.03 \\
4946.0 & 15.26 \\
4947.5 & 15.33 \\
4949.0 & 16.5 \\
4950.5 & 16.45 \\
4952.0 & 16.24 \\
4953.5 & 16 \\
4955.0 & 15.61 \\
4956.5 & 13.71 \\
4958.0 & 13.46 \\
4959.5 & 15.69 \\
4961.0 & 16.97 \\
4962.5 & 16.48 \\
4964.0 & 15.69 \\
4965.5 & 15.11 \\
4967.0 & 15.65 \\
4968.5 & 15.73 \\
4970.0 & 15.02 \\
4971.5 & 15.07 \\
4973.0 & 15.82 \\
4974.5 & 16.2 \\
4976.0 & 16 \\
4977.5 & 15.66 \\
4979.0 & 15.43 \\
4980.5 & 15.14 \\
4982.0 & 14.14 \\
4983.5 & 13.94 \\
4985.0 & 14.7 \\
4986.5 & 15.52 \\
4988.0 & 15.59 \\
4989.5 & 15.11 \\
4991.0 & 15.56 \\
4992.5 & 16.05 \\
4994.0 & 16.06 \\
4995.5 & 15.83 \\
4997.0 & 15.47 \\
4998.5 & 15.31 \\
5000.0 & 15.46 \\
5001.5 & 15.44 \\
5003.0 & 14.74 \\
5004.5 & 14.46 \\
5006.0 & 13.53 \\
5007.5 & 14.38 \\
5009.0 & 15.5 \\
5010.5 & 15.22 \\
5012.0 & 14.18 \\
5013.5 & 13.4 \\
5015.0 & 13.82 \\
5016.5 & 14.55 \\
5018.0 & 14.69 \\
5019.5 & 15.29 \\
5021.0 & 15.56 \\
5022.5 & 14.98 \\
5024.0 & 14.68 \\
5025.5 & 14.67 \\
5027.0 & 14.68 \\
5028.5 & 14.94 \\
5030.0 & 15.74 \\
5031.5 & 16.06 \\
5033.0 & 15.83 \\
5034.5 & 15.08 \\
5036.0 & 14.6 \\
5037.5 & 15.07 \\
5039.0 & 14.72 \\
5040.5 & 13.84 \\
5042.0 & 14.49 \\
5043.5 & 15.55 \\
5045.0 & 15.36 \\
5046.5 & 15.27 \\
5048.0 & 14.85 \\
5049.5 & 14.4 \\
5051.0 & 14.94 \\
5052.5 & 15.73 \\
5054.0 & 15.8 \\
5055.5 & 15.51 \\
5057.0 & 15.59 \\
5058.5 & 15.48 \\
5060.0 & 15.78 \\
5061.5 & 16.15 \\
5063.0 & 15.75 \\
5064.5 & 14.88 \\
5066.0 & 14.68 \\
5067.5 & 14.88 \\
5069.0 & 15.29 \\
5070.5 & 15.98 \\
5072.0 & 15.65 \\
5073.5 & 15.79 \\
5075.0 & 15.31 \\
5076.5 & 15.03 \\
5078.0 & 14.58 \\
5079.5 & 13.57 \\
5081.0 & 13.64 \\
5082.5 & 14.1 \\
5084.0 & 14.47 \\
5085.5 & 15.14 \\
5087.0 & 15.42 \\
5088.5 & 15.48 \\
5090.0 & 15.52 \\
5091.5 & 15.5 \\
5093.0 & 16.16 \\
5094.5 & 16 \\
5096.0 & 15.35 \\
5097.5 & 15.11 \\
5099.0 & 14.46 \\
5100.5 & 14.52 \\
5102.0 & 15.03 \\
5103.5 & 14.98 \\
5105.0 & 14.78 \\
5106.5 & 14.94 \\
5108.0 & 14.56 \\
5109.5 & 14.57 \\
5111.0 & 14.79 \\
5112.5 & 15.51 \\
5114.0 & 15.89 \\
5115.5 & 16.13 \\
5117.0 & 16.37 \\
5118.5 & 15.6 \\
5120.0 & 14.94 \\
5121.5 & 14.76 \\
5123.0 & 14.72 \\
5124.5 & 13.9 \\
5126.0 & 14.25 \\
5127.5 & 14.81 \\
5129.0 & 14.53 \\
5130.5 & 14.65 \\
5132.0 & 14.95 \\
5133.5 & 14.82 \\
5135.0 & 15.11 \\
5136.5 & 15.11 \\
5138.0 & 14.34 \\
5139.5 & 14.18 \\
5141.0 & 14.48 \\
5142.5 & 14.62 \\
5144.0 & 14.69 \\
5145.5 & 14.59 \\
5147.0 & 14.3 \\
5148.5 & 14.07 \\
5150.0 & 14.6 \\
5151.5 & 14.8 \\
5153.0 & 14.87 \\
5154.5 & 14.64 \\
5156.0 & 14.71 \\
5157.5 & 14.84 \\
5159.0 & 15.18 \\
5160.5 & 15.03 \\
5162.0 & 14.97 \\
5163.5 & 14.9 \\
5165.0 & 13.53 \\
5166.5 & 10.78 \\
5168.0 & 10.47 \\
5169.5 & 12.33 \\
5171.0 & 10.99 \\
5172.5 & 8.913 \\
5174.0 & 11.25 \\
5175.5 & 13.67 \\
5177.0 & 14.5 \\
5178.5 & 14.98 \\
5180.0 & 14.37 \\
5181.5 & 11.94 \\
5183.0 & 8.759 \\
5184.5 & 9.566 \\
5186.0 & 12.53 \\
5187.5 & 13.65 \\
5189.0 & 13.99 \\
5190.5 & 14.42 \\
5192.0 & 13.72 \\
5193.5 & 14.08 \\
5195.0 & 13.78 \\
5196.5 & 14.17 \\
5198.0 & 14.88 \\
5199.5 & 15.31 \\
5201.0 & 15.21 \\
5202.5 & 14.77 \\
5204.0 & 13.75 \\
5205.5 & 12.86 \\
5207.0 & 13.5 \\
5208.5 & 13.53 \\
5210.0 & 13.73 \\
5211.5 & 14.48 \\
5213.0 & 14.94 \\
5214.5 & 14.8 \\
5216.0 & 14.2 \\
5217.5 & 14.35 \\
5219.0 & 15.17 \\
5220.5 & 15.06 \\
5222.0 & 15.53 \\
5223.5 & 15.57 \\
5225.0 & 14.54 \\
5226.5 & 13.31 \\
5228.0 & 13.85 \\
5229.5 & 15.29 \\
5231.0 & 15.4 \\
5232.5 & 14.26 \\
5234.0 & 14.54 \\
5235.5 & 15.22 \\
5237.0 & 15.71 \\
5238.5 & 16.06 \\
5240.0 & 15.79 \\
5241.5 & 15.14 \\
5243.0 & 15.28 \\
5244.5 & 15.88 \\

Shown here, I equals 0.91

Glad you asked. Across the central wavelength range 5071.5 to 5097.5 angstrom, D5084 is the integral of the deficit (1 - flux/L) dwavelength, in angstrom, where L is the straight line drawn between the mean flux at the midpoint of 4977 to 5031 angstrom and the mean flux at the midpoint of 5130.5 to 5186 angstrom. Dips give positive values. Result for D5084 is -1.5 angstrom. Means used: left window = 15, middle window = 15.1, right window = 13.6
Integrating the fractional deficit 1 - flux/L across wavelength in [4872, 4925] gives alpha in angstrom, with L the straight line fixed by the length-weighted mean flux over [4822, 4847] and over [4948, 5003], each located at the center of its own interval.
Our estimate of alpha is 1.61 angstrom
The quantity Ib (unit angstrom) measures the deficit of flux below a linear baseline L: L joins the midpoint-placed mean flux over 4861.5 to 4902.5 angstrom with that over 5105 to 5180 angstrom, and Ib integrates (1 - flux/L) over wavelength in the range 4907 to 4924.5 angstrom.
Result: -0.2 angstrom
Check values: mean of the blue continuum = 14.9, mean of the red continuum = 14.3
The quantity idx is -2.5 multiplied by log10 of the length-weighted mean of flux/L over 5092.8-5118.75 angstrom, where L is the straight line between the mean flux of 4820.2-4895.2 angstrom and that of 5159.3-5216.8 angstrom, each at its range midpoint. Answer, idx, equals -0.106 mag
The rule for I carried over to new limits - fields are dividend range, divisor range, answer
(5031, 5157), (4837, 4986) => 0.98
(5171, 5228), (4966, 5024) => 0.91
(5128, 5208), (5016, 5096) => 0.91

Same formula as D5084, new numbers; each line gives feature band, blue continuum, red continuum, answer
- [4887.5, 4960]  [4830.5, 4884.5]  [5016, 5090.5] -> -0.9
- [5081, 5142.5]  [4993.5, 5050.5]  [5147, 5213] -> -3.6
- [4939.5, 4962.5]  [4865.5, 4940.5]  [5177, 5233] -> -1.0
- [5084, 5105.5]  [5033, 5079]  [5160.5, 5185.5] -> -1.5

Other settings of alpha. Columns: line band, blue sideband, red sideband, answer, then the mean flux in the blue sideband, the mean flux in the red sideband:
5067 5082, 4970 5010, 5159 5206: -0.6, 15.2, 13.2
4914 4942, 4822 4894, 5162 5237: -0.3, 15.2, 13.7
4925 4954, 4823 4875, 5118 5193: -1.5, 15.2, 13.8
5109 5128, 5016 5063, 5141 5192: -1.4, 15.2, 13.4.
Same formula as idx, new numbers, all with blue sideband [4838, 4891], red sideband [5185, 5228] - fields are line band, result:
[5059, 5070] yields -0.06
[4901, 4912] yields -0.05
